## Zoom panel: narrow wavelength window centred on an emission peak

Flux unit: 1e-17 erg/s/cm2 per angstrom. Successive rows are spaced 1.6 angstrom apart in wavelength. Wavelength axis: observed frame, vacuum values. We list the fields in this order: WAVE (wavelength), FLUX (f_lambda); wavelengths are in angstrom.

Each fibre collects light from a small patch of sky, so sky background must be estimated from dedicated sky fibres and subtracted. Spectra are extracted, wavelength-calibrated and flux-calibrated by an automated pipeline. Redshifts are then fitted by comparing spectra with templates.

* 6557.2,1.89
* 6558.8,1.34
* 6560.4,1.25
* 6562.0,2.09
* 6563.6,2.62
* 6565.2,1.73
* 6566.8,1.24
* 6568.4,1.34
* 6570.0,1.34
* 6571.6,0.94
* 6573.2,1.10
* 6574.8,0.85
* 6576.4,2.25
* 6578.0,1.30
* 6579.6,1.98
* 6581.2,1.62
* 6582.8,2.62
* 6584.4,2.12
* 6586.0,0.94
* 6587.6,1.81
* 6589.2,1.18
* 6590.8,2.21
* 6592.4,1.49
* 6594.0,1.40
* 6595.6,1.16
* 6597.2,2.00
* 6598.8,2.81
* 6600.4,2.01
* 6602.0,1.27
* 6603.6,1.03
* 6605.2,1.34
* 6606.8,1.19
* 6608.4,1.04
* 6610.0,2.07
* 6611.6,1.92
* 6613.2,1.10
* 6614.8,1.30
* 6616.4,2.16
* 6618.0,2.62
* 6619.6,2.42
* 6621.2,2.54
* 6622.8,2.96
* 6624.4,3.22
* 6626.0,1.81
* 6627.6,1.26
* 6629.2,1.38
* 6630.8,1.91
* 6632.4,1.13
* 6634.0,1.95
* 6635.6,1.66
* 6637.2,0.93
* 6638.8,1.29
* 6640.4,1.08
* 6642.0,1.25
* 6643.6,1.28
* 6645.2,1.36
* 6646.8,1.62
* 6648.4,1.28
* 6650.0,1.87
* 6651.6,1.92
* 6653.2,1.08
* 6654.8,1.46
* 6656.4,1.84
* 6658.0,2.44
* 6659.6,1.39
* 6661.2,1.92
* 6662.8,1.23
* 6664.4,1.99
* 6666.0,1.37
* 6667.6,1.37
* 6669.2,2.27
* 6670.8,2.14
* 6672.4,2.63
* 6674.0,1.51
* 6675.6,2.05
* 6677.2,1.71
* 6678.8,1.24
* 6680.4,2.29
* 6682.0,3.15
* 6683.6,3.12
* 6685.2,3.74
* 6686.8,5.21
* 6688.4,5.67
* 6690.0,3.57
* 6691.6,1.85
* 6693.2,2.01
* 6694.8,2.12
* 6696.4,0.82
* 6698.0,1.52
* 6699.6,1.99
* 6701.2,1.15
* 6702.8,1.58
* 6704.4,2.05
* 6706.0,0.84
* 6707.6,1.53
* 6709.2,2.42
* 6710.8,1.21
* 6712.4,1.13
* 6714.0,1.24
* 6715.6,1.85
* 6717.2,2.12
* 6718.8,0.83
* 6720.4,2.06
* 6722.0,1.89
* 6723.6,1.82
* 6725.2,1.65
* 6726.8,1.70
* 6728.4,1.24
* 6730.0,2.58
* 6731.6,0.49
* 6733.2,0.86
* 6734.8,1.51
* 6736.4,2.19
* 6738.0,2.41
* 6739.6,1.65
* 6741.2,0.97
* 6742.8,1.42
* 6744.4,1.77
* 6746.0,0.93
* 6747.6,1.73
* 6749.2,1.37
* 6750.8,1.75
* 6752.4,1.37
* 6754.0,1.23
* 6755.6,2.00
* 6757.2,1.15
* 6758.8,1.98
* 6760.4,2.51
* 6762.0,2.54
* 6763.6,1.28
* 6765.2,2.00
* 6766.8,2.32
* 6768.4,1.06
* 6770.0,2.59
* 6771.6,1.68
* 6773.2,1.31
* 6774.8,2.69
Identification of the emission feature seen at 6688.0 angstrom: [O III]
